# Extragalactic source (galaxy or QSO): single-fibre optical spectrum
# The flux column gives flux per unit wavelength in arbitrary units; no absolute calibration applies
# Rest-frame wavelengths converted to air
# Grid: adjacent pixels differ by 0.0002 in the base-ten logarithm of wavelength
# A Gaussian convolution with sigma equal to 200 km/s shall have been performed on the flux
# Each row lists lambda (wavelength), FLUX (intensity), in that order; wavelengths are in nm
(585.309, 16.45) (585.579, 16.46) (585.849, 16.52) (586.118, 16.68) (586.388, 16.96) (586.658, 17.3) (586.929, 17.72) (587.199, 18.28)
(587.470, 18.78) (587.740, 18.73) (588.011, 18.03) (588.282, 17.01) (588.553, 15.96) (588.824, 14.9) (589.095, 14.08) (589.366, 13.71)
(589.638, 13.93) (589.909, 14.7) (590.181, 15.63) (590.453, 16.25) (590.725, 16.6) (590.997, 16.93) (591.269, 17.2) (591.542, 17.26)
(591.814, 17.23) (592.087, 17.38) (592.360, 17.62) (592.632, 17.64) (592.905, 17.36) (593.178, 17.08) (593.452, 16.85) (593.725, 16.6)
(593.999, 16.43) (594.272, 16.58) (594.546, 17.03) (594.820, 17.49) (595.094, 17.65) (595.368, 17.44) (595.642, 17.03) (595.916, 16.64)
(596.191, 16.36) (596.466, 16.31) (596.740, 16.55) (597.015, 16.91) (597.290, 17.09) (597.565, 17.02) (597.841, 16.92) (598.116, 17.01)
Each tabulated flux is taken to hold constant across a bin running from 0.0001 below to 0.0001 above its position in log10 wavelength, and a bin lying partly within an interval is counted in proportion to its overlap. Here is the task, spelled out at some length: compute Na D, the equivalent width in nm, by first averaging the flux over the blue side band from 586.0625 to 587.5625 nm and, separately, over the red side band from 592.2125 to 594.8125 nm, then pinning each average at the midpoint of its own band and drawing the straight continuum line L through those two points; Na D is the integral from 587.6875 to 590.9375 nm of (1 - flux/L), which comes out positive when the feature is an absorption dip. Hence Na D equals 0.31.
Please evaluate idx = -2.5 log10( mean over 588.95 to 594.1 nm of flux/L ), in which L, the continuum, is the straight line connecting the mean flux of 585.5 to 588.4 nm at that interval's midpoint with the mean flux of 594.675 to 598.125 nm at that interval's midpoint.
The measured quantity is 0.06 mag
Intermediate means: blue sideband 17.5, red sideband 17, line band 16.3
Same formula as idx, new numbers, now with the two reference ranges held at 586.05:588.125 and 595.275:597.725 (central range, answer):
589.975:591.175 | 0.08 mag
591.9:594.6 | 0.01 mag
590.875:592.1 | 0.01 mag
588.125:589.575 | 0.17 mag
